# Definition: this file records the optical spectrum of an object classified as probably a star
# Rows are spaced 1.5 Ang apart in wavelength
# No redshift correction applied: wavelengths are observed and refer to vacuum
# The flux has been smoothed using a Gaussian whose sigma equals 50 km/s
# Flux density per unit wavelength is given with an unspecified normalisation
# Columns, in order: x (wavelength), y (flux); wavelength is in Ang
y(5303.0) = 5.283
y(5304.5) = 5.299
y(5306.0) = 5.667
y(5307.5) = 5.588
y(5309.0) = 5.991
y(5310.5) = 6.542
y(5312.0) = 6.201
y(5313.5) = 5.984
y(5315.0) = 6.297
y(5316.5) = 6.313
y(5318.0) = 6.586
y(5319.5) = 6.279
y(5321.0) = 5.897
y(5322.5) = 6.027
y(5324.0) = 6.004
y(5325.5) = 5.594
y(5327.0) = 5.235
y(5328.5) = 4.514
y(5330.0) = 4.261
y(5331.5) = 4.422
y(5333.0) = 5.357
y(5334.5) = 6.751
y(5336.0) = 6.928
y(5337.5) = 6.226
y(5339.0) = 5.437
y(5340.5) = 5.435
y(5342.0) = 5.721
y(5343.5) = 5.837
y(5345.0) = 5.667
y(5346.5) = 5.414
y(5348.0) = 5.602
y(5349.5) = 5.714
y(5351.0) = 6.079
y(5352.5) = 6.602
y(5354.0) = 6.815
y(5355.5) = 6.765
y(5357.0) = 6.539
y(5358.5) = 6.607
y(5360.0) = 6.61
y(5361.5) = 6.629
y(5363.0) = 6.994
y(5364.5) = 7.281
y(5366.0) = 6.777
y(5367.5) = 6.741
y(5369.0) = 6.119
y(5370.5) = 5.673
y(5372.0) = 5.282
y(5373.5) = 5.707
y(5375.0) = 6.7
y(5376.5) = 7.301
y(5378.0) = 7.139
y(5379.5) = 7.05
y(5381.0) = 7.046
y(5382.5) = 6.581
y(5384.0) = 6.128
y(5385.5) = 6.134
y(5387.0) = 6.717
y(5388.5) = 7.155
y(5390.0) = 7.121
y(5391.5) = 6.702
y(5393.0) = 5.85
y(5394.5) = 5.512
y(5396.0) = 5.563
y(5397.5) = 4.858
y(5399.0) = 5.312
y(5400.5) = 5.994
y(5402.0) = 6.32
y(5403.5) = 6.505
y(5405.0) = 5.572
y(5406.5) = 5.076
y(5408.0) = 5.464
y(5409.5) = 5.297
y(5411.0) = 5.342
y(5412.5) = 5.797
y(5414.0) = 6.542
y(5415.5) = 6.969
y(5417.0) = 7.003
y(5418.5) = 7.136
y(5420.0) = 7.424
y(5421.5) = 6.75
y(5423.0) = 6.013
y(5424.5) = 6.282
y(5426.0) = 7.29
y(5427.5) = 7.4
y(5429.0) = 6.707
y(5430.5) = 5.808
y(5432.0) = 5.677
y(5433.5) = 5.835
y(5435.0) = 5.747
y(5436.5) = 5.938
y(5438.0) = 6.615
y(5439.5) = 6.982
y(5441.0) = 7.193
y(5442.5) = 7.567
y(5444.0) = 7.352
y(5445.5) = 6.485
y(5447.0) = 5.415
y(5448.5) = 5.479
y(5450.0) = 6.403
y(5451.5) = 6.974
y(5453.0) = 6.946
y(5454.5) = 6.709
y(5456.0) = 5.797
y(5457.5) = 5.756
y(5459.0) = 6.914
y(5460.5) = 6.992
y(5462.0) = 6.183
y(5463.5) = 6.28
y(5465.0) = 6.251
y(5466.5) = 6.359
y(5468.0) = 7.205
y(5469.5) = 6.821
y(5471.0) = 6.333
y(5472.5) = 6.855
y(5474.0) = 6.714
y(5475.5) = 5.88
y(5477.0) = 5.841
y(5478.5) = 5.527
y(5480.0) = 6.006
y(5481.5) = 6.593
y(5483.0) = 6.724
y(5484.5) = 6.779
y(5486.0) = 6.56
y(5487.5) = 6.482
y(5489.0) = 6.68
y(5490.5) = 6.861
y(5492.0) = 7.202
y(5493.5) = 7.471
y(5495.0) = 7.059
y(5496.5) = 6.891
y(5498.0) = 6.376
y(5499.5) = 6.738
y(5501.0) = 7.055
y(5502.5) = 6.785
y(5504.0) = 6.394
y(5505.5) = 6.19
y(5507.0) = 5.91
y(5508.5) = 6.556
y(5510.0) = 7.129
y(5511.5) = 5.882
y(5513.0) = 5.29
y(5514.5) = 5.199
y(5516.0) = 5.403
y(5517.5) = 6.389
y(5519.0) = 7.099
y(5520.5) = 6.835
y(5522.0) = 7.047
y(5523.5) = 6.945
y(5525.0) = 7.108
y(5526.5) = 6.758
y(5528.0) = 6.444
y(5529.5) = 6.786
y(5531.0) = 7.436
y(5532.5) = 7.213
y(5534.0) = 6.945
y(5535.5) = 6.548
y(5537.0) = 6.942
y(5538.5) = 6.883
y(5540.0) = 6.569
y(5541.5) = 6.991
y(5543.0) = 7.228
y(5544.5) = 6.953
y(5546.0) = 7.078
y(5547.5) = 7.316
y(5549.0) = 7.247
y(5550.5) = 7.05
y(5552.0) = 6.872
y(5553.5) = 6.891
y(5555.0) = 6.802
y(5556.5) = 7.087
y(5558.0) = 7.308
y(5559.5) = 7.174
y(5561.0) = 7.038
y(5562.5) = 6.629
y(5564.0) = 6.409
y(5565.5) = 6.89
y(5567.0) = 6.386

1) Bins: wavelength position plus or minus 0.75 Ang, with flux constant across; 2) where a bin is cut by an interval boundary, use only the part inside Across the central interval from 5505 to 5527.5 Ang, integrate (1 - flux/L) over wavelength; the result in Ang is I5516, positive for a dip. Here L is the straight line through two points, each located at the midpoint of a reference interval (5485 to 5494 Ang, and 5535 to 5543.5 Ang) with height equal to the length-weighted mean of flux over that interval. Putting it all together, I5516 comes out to 1.5 Ang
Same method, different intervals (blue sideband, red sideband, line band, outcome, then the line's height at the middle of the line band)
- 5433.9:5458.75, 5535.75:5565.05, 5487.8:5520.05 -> 1.1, 6.74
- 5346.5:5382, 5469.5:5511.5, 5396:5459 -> 2.4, 6.53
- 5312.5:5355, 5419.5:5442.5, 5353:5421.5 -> -1.6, 6.22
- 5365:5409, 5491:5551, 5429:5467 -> 0.3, 6.45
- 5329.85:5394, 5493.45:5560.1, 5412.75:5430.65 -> -0.9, 6.46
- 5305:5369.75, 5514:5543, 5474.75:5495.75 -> 0.1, 6.58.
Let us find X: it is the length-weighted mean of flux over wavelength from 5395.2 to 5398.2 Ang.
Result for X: 5.22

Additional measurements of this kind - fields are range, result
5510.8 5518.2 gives 5.63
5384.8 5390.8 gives 6.79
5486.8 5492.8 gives 6.81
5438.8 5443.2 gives 7.25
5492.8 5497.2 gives 7.14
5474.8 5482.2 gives 5.97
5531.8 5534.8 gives 7.07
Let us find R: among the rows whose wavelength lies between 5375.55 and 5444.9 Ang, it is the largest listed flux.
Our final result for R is 7.567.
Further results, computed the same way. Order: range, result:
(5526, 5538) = 7.436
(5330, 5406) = 7.301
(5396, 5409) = 6.505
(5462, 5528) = 7.471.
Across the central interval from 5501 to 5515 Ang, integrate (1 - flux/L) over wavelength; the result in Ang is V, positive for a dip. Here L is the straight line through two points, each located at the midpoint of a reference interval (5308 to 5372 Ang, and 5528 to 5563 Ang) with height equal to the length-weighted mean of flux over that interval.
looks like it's 1.2 Ang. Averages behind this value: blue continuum 6.05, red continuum 6.99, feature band 6.21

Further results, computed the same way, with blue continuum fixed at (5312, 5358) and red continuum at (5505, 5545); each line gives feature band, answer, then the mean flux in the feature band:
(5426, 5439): -0.1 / 6.29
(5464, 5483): 0.1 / 6.38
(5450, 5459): -0.2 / 6.47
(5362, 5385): -2.0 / 6.56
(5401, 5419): 0.3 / 6.07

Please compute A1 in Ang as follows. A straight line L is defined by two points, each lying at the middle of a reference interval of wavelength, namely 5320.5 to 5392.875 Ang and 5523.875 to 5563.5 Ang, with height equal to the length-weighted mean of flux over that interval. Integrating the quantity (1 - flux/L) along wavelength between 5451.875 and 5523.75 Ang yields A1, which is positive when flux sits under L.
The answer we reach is 2.53 Ang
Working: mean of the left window 6.19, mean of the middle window 6.5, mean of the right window 6.97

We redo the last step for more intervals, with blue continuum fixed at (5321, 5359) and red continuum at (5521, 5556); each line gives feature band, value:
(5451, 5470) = -0.10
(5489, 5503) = -0.44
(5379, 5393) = -1.38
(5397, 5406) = 0.59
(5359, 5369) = -1.38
